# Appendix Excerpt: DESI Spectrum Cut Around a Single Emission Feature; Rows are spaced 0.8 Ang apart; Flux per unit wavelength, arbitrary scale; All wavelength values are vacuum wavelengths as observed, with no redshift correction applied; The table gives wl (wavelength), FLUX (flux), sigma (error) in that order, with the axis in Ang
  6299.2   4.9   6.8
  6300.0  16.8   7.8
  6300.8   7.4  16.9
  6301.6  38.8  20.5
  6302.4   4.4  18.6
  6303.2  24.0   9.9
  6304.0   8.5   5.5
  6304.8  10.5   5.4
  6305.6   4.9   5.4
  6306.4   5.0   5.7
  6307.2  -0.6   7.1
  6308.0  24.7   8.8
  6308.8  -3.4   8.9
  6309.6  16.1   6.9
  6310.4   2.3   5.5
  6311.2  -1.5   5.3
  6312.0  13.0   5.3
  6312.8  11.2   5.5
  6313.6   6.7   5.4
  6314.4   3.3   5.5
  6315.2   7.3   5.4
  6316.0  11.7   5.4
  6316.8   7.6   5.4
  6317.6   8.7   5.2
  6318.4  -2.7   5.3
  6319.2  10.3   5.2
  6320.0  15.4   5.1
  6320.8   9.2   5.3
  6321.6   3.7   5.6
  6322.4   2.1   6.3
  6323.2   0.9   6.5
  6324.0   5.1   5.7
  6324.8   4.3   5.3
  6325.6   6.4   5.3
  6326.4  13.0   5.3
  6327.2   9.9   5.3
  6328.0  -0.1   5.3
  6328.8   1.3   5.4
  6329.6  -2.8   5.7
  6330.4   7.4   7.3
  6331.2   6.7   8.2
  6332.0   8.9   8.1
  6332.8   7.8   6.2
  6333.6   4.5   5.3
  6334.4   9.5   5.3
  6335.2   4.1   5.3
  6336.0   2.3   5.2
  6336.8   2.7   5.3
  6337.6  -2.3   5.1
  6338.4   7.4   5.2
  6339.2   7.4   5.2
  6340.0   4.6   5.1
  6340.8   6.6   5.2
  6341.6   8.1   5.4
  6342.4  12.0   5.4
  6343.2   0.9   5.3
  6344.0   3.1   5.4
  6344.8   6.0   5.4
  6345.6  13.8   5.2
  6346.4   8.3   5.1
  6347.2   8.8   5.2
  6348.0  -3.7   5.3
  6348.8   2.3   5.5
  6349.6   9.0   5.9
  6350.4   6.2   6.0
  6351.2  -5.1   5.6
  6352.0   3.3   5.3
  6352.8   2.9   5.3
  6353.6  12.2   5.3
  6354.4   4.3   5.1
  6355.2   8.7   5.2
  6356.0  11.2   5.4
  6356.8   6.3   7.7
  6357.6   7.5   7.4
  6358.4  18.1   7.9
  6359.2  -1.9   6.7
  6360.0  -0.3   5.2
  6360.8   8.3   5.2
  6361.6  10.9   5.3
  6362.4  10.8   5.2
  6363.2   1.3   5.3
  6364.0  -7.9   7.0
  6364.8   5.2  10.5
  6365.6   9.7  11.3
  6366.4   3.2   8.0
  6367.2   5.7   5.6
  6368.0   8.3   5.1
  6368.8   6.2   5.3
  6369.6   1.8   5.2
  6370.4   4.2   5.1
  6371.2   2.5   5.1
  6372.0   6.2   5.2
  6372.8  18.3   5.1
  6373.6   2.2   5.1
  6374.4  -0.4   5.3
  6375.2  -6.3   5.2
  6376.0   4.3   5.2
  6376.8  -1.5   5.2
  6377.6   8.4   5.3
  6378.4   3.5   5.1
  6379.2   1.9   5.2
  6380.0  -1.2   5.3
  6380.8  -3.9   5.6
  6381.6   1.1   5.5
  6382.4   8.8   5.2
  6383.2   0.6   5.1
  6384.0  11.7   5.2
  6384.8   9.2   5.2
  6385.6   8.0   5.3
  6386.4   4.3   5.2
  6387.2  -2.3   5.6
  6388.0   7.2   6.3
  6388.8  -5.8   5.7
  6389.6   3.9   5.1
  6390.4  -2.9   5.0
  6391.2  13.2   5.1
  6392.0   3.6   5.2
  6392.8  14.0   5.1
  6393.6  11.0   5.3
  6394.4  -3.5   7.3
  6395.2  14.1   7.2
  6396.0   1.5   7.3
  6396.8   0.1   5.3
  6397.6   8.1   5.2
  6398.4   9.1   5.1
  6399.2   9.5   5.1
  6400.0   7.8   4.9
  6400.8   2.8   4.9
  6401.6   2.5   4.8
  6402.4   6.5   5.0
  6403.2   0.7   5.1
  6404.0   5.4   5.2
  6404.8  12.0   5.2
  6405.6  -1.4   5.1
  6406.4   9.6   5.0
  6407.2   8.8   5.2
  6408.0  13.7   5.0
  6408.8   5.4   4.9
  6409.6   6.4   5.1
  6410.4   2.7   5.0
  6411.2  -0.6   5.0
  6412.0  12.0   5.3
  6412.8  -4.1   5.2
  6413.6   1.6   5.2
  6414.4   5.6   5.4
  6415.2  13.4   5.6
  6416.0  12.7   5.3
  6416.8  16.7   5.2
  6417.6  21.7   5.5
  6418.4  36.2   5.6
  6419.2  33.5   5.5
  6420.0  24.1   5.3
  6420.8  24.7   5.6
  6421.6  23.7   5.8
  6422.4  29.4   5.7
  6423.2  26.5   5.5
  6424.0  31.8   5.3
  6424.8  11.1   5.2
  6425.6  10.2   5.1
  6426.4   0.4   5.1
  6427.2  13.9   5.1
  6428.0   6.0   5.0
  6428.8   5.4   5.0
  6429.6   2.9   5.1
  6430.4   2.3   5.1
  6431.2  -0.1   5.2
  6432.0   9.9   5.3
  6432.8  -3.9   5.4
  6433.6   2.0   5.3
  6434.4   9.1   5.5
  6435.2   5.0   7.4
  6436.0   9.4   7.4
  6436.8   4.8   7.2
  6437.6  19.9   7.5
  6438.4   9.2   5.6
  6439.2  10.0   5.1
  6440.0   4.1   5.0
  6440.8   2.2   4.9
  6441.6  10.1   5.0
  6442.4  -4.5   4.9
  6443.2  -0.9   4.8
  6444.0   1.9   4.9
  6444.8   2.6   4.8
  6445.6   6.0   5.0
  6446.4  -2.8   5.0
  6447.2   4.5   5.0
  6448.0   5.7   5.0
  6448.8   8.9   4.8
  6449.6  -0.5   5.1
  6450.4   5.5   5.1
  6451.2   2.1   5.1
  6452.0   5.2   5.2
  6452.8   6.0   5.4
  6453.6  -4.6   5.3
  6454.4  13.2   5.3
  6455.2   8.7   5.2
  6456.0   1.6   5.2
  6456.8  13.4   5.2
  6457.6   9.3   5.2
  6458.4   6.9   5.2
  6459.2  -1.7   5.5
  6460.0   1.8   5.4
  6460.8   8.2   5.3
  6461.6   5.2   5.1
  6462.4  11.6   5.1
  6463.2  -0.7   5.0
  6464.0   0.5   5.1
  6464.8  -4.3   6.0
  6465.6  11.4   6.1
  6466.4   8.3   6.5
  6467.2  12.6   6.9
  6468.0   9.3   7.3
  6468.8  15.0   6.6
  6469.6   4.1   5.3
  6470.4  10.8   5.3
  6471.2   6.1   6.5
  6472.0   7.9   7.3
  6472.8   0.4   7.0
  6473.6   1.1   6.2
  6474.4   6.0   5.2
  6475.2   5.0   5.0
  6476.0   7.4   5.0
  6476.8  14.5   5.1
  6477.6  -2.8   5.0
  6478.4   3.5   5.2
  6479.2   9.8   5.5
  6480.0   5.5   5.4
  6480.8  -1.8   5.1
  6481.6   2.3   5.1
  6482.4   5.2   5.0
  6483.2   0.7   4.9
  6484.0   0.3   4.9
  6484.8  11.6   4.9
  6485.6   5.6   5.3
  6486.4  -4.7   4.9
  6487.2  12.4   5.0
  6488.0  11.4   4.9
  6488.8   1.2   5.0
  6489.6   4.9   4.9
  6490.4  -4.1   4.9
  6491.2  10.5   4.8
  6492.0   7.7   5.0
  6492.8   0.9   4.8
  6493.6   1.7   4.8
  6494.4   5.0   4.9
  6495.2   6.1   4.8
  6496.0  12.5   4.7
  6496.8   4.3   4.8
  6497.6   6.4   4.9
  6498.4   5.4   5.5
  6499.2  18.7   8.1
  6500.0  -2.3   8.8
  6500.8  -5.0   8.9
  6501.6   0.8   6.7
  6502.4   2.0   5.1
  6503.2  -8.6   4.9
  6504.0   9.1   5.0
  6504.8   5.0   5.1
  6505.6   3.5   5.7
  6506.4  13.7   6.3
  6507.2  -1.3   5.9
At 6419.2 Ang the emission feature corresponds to [O II] 3727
